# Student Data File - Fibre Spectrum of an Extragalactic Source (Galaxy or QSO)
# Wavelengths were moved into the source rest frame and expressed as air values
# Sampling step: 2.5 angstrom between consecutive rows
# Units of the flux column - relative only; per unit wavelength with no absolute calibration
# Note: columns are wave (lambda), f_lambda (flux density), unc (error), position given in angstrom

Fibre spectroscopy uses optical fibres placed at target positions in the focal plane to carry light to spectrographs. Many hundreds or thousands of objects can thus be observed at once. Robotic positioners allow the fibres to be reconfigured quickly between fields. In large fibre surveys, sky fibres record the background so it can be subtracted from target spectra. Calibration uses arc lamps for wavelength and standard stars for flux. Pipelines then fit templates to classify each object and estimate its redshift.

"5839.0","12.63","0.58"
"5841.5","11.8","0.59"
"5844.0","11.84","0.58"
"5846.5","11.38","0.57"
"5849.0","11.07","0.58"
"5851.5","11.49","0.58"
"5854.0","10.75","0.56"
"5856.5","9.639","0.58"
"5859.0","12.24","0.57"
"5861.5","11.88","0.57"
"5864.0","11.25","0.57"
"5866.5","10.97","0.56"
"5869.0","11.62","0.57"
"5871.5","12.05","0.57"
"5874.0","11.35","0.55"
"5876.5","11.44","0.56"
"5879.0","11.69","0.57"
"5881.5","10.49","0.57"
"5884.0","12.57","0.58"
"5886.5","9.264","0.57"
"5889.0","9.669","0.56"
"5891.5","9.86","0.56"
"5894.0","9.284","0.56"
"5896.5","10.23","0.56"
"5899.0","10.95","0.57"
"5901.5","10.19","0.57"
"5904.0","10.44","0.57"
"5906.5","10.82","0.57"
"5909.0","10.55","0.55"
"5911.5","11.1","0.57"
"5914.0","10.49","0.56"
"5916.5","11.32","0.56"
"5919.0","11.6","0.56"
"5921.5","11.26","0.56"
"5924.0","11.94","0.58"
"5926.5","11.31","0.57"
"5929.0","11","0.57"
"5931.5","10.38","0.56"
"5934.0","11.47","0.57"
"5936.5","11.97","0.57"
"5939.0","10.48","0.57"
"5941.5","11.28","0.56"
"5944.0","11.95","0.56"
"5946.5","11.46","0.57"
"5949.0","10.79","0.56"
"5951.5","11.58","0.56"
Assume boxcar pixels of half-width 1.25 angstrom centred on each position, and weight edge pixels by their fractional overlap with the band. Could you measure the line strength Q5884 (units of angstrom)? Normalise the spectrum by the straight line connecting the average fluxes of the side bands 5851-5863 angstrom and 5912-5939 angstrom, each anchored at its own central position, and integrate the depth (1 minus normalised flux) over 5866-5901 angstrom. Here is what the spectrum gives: 1.25 angstrom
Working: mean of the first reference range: 11.2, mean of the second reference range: 11.2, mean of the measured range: 10.8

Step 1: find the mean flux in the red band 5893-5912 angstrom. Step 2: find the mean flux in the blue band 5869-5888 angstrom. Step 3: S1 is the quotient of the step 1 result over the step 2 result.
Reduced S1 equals 0.93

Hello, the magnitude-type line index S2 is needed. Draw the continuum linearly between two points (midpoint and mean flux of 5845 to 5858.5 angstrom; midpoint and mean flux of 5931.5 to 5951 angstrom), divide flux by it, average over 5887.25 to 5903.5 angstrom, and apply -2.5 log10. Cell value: 0.113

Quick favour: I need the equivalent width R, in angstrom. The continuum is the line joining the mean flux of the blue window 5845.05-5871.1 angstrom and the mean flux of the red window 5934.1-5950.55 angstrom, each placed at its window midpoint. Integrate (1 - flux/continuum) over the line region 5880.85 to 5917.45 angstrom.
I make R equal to 2.67 angstrom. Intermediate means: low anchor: 11.3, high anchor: 11.3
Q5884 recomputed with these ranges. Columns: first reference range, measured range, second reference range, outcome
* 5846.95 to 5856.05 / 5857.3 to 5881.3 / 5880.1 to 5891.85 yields -1.84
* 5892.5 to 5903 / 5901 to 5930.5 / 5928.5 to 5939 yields -1.02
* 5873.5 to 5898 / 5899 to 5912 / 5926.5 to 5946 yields 0.24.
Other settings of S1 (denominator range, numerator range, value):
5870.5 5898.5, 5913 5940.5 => 1.05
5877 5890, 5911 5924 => 1.04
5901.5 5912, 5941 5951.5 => 1.07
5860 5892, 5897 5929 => 0.99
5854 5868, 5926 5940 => 0.99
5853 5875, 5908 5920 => 0.97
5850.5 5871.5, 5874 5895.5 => 0.94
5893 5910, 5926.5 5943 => 1.07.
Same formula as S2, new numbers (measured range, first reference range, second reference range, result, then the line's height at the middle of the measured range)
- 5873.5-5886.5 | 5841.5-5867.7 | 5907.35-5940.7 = -0.007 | 11.2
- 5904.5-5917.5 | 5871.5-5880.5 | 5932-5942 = 0.053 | 11.4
